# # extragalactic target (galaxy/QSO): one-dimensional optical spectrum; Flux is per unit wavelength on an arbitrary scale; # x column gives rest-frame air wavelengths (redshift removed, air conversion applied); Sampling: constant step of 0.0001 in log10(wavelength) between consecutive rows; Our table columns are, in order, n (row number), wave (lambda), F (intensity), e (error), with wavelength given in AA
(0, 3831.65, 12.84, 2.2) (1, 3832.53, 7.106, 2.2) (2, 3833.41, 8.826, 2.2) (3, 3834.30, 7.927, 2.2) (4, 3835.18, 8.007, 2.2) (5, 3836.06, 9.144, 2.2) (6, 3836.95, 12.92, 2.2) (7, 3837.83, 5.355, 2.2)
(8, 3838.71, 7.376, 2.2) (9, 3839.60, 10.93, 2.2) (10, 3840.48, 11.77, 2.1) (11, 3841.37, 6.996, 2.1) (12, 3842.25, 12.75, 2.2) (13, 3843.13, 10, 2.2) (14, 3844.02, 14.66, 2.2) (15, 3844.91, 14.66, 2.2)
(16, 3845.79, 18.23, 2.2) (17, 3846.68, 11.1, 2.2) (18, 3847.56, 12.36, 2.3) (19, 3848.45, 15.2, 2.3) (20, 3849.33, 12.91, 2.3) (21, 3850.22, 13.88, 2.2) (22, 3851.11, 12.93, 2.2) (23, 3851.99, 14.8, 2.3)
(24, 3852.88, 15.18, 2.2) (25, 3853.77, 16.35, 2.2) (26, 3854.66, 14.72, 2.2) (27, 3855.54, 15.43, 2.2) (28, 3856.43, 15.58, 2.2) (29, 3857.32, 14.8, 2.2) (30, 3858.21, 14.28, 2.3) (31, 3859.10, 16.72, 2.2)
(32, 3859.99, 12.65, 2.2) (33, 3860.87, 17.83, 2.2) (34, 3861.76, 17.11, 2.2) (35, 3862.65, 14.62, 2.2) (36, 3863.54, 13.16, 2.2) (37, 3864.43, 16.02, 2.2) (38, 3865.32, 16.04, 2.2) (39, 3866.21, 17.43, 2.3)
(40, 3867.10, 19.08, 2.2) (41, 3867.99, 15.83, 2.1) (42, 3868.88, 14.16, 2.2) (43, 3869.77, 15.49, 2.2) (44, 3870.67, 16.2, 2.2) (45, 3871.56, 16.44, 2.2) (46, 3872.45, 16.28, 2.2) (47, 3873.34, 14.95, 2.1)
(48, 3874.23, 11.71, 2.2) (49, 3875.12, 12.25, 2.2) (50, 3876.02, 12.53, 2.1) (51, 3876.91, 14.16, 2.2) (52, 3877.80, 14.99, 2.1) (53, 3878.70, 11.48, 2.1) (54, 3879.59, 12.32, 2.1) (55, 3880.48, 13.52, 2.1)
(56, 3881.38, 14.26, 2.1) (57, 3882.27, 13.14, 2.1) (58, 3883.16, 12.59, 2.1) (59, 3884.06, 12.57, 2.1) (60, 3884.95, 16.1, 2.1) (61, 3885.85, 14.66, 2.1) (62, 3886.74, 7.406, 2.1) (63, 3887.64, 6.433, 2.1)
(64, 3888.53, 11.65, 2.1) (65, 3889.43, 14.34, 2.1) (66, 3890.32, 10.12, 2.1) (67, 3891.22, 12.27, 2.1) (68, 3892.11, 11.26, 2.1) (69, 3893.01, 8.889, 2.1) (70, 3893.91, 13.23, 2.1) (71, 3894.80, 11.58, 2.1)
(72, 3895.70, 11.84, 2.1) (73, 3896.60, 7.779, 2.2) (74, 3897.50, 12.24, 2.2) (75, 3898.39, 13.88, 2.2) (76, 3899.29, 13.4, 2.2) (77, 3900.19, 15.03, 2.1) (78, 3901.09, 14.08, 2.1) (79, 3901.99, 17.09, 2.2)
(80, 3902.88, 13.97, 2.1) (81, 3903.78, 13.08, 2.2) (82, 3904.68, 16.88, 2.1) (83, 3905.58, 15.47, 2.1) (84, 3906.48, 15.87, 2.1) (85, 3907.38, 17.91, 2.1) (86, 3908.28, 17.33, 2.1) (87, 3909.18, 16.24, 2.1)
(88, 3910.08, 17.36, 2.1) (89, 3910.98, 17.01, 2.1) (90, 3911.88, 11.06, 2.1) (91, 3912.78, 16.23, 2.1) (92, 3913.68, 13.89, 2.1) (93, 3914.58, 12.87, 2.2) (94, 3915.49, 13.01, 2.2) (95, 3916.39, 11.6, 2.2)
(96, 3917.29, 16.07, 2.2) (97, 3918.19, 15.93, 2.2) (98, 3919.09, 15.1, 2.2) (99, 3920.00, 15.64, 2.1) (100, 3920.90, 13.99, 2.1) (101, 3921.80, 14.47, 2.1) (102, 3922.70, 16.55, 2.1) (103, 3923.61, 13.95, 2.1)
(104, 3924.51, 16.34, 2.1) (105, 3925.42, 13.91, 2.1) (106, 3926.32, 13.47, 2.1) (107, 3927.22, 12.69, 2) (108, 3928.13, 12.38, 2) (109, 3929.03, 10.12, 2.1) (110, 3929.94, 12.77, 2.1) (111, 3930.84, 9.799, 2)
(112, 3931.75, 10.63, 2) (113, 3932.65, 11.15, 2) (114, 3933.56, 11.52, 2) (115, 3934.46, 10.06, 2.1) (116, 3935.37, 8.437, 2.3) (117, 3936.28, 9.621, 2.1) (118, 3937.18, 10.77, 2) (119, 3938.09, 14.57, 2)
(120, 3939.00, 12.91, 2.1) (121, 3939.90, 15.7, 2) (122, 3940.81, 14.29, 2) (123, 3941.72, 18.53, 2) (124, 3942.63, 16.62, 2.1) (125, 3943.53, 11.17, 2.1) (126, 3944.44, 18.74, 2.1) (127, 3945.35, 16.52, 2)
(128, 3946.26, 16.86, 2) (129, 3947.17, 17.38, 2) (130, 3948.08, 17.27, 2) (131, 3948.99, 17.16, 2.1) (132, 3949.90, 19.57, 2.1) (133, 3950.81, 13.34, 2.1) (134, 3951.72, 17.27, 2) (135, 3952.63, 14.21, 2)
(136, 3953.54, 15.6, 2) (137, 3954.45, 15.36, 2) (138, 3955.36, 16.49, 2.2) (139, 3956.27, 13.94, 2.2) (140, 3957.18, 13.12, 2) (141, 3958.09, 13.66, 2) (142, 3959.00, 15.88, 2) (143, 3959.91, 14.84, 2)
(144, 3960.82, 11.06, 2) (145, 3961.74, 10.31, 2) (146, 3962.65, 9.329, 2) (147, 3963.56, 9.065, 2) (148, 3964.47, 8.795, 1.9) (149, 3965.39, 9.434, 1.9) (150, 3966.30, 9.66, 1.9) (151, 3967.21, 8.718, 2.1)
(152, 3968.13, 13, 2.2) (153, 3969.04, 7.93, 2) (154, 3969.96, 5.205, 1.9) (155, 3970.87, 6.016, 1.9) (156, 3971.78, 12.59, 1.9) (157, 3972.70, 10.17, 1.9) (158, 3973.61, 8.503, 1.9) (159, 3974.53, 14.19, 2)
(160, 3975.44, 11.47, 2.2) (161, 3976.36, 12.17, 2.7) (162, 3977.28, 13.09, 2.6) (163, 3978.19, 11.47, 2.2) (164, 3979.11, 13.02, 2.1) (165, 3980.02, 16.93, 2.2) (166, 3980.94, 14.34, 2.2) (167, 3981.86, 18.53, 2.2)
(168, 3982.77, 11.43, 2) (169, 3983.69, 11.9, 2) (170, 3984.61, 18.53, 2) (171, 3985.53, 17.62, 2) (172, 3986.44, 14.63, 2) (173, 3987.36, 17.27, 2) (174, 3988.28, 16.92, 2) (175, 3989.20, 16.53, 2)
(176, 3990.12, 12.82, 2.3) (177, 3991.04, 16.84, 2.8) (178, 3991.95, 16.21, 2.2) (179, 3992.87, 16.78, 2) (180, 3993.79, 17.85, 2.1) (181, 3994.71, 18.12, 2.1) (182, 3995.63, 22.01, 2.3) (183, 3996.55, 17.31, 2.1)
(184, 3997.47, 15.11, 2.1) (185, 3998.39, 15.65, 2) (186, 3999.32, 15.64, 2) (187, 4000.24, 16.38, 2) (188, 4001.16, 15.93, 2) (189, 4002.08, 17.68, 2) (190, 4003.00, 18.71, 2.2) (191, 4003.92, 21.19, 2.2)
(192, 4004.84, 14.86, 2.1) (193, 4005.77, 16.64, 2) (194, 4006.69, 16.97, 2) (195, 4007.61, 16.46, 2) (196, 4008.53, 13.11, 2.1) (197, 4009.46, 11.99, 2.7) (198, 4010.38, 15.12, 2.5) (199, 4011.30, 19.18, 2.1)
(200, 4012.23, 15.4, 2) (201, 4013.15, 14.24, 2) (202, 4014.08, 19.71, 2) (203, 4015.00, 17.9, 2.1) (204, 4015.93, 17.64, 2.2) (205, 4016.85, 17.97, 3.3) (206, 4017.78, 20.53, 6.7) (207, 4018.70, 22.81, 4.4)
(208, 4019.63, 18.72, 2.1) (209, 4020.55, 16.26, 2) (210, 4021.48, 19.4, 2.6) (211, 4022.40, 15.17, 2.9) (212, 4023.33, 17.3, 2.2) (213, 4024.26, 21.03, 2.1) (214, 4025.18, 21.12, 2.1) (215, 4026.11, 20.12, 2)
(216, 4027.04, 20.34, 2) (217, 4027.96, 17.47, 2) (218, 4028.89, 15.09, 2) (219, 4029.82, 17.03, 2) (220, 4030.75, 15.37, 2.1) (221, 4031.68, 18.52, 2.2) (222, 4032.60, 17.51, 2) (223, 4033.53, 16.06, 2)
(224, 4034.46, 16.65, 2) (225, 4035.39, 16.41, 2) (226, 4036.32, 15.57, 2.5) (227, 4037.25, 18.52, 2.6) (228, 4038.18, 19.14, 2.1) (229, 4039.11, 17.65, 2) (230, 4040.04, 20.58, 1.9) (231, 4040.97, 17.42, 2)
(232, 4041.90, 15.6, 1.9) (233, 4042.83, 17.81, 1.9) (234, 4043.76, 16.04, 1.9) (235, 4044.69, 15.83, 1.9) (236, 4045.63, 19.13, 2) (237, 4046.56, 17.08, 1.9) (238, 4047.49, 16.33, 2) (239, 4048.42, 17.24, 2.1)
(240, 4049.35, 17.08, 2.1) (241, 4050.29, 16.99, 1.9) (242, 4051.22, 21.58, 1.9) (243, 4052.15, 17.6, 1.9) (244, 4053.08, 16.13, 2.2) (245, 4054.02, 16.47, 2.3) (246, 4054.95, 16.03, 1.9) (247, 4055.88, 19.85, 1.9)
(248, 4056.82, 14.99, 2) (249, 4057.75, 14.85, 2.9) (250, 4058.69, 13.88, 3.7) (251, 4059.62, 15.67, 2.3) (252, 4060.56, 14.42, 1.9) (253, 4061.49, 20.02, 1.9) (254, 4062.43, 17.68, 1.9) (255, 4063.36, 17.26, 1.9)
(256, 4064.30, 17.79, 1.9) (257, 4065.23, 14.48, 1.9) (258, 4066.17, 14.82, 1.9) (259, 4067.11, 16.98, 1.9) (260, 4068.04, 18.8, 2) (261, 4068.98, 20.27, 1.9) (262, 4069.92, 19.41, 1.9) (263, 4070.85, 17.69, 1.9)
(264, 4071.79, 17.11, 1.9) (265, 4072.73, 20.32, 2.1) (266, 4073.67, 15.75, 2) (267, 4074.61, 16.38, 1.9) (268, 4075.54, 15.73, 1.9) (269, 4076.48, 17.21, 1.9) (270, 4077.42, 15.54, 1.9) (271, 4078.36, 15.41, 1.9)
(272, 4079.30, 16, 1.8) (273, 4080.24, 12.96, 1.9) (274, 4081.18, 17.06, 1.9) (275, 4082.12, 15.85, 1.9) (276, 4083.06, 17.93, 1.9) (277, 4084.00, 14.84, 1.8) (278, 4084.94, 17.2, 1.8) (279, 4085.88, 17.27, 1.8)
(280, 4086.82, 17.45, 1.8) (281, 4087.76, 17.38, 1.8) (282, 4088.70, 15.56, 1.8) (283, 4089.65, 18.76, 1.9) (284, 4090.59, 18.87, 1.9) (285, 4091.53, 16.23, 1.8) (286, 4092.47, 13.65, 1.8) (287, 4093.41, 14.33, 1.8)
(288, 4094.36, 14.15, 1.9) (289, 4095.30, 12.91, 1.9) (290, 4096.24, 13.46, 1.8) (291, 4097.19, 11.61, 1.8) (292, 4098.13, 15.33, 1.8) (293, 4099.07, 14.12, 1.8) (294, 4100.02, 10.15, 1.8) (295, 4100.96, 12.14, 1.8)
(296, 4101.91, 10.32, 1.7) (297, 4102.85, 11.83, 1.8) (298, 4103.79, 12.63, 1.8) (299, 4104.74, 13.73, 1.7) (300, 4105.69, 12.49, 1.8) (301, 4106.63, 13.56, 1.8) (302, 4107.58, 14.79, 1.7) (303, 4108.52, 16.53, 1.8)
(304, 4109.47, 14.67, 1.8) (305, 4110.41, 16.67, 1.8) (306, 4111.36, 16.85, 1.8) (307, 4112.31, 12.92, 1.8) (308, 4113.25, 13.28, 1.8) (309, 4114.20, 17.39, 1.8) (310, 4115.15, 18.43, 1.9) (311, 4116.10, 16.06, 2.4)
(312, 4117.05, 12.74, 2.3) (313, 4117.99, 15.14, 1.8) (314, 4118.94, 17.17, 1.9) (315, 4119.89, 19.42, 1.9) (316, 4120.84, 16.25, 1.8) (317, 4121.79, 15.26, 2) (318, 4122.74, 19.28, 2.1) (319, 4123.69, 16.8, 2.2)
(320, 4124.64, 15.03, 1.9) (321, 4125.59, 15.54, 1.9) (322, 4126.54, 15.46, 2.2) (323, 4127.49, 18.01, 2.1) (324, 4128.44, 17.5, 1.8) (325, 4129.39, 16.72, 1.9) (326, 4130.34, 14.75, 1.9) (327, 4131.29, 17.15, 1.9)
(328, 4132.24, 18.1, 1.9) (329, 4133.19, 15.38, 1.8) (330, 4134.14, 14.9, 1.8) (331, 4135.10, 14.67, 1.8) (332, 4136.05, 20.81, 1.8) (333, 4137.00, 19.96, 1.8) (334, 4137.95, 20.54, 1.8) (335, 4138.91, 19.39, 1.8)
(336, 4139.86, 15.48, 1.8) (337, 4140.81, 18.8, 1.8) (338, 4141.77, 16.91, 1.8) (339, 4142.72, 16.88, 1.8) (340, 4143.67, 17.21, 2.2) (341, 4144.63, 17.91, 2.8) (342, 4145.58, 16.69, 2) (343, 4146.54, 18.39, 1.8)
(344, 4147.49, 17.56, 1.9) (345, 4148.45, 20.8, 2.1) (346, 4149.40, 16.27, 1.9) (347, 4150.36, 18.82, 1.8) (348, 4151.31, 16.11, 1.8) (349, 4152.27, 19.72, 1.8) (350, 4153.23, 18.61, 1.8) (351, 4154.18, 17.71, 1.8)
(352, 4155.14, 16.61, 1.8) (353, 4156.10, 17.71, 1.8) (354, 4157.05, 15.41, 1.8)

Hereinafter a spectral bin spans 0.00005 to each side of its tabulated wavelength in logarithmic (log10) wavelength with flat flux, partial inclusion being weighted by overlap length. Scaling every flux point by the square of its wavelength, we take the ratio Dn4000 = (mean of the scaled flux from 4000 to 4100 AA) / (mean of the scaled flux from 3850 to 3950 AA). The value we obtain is 1.3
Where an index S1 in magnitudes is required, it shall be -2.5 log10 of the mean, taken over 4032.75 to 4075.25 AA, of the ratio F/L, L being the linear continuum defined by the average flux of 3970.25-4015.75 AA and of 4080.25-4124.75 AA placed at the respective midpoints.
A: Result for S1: -0.13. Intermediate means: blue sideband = 15.4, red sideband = 15.2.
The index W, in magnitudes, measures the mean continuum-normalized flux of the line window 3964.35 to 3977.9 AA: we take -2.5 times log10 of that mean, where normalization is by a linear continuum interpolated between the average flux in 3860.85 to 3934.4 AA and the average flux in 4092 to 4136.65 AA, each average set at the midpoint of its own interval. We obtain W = 0.373 mag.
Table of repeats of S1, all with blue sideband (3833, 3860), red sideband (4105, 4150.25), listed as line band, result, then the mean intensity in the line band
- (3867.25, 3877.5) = -0.140 mag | 14.7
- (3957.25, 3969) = 0.270 mag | 11.1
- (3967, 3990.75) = 0.122 mag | 13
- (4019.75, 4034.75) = -0.174 mag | 17.8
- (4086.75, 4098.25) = 0.059 mag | 15.3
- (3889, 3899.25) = 0.138 mag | 11.7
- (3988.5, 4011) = -0.121 mag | 16.5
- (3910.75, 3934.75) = 0.019 mag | 13.4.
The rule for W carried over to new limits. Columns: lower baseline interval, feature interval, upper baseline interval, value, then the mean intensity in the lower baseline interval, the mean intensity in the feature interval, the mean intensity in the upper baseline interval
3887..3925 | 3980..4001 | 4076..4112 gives -0.14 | 13.8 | 16.3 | 14.9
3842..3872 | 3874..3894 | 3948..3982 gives 0.18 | 15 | 12.2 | 12.6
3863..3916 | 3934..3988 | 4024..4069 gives 0.16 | 13.9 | 13.3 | 17.3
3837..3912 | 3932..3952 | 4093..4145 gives -0.01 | 13.7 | 14.5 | 15.6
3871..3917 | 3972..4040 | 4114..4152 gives -0.09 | 13.5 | 16.5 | 17.2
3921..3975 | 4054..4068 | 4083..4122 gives -0.14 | 12.9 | 16.4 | 15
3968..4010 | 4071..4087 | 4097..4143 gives -0.07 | 14.8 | 16.5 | 15.7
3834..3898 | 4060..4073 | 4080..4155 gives -0.14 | 13.1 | 17.6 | 16.1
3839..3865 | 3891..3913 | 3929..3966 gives -0.02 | 14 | 14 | 13.5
